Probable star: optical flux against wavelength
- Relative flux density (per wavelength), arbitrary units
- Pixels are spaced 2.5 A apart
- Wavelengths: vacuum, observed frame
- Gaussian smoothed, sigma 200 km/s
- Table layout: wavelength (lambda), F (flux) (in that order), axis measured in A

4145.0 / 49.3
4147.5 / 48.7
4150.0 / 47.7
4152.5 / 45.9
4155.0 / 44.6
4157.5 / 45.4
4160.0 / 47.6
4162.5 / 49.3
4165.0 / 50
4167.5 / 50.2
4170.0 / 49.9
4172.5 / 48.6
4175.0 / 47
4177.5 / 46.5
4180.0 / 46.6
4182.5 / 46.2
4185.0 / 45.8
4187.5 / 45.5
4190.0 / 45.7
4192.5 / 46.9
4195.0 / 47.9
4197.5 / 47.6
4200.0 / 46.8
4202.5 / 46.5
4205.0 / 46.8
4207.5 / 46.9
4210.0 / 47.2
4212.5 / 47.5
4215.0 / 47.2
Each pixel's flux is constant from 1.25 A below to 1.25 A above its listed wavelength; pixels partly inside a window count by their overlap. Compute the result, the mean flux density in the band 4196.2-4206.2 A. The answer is 46.9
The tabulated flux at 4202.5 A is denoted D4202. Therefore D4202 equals 46.5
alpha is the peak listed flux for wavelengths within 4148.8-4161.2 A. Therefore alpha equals 47.7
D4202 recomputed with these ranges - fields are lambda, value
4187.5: 45.5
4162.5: 49.3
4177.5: 46.5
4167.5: 50.2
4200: 46.8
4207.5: 46.9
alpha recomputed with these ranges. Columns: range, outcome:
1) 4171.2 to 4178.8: 48.6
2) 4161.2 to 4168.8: 50.2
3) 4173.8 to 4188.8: 47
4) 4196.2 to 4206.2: 47.6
